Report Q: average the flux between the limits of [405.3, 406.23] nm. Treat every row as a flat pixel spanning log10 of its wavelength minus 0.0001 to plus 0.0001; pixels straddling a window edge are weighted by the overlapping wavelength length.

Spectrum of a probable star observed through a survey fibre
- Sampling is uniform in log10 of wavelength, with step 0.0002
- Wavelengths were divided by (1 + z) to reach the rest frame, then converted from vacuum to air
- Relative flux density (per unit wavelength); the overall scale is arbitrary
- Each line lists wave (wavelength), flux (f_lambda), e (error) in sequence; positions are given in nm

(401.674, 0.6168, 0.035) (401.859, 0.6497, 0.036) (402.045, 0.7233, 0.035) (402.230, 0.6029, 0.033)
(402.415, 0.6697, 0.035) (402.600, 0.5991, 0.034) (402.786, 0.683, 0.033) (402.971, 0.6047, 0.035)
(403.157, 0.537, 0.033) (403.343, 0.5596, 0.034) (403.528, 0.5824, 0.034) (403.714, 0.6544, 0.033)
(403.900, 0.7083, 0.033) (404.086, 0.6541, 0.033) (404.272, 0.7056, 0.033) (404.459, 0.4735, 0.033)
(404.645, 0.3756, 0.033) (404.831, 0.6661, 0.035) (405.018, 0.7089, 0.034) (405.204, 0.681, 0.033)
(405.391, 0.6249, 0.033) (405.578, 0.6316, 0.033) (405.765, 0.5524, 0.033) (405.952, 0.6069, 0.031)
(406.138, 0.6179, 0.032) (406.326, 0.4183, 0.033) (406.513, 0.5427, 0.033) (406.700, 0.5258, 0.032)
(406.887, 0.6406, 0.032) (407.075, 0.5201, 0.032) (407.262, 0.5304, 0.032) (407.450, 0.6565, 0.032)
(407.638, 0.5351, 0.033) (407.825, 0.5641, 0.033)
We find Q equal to 0.607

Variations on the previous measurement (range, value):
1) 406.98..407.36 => 0.526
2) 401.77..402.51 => 0.661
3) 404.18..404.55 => 0.589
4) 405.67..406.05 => 0.581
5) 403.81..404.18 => 0.681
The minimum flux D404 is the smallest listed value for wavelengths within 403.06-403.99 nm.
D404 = 0.537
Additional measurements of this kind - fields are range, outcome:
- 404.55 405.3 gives 0.3756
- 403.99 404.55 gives 0.4735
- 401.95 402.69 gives 0.5991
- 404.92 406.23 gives 0.5524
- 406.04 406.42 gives 0.4183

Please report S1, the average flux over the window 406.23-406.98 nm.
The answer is 0.532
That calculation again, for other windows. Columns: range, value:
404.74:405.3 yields 0.685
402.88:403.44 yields 0.567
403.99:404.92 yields 0.575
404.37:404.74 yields 0.426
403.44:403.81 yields 0.619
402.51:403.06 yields 0.629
